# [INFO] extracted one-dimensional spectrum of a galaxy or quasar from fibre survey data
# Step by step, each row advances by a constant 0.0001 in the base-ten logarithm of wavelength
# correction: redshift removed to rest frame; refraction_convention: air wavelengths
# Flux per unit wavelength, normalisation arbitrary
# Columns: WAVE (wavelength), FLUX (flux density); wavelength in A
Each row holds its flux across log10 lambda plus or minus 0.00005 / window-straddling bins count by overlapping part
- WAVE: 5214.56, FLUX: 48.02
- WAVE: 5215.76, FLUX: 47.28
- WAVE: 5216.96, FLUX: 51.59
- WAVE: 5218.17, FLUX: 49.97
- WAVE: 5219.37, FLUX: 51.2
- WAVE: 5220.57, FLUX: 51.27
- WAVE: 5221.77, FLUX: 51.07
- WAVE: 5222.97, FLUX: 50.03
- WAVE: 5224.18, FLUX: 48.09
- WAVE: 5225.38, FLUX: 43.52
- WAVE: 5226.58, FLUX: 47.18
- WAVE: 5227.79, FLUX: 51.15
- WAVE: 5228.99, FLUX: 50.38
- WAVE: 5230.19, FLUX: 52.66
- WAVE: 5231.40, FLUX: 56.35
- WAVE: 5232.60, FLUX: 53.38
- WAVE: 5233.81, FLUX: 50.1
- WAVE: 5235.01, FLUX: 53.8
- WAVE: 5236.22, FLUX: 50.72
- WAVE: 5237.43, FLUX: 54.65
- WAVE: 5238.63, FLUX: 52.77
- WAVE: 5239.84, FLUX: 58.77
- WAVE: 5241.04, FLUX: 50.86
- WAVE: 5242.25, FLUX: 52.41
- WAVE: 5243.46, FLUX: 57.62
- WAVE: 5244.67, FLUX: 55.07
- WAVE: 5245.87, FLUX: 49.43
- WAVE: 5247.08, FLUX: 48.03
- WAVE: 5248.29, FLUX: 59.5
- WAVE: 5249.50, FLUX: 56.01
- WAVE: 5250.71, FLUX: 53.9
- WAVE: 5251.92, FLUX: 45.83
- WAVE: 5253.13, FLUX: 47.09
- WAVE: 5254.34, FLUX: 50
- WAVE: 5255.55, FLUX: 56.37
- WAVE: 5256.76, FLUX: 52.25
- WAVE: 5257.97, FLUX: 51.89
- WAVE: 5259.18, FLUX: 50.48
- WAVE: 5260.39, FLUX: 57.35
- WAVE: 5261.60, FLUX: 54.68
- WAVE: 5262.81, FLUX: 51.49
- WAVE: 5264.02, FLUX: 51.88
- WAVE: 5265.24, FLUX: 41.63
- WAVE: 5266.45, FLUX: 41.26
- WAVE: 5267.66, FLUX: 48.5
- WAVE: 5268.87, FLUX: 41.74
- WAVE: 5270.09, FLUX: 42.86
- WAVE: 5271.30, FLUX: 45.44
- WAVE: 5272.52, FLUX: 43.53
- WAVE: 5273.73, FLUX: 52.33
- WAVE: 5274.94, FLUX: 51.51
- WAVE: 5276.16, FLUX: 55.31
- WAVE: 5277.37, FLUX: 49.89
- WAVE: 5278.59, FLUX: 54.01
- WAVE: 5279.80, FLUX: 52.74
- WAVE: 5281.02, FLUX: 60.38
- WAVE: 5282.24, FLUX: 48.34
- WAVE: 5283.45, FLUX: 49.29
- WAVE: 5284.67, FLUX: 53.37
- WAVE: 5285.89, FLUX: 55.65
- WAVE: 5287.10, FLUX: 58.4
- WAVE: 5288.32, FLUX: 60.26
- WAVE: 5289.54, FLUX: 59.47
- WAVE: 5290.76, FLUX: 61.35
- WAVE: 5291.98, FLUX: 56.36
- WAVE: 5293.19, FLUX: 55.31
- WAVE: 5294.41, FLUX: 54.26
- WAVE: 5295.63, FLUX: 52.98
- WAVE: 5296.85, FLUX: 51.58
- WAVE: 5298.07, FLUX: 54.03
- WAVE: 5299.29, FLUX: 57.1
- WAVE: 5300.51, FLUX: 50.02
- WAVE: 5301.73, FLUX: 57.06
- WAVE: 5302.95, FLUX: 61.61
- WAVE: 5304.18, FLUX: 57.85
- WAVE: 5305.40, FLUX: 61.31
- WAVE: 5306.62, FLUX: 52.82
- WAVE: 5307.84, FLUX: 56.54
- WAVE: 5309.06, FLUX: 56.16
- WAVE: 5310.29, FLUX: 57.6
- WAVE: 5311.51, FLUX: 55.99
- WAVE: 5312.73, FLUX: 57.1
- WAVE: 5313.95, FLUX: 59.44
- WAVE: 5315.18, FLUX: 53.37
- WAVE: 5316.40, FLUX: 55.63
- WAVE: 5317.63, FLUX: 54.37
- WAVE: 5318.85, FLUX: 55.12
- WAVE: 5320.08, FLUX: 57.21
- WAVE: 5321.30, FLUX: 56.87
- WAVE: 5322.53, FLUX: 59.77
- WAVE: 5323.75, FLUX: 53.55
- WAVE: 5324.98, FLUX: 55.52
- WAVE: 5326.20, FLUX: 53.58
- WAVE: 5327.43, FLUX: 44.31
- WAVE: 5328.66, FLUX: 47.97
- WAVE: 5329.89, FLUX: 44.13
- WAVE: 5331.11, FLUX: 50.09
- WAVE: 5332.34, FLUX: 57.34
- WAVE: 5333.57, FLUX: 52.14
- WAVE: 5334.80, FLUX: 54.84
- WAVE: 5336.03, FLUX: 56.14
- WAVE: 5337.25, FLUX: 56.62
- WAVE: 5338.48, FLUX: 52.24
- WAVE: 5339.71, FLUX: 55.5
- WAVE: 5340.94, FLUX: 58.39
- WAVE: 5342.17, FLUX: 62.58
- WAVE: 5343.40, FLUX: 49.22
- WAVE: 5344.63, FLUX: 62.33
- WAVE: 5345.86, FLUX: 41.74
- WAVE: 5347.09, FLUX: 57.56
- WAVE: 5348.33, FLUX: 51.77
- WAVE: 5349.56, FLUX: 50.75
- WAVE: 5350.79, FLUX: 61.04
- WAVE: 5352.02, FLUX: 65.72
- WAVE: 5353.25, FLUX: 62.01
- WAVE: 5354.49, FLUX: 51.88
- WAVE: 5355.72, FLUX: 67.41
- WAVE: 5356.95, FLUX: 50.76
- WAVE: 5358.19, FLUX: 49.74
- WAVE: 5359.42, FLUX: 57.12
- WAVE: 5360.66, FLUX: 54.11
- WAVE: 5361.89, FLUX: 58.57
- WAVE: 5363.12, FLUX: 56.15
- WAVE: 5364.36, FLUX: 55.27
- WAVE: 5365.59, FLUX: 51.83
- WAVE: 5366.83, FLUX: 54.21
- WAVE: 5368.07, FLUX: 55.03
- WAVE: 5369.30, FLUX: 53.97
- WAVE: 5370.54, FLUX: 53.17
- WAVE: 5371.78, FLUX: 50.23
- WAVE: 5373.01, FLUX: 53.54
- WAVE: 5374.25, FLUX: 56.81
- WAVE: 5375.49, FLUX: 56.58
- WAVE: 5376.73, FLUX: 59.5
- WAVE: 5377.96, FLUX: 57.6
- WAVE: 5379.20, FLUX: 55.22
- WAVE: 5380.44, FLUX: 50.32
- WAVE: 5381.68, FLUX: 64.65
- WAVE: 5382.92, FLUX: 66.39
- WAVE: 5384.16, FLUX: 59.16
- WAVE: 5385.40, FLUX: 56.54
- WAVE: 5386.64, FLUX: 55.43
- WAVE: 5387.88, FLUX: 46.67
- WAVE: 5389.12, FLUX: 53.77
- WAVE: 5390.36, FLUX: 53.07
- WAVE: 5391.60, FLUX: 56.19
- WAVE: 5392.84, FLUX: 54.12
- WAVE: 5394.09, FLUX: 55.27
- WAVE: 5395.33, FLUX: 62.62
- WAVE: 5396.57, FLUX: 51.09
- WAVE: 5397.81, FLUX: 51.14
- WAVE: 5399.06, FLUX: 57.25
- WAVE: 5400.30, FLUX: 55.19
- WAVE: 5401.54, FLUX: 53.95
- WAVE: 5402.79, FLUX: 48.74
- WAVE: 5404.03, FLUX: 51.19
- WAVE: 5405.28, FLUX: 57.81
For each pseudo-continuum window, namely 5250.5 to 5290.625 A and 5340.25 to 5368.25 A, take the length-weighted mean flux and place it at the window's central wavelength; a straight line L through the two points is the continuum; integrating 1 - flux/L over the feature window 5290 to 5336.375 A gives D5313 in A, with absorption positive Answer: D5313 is -1.2 A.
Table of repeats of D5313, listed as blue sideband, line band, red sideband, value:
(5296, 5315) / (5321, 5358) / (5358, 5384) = 0.9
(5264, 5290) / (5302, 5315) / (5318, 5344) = -1.2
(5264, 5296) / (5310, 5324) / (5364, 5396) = -0.8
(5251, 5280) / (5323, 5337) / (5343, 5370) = 0.5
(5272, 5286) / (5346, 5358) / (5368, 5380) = -0.5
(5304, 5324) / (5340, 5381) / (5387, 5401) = -0.2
